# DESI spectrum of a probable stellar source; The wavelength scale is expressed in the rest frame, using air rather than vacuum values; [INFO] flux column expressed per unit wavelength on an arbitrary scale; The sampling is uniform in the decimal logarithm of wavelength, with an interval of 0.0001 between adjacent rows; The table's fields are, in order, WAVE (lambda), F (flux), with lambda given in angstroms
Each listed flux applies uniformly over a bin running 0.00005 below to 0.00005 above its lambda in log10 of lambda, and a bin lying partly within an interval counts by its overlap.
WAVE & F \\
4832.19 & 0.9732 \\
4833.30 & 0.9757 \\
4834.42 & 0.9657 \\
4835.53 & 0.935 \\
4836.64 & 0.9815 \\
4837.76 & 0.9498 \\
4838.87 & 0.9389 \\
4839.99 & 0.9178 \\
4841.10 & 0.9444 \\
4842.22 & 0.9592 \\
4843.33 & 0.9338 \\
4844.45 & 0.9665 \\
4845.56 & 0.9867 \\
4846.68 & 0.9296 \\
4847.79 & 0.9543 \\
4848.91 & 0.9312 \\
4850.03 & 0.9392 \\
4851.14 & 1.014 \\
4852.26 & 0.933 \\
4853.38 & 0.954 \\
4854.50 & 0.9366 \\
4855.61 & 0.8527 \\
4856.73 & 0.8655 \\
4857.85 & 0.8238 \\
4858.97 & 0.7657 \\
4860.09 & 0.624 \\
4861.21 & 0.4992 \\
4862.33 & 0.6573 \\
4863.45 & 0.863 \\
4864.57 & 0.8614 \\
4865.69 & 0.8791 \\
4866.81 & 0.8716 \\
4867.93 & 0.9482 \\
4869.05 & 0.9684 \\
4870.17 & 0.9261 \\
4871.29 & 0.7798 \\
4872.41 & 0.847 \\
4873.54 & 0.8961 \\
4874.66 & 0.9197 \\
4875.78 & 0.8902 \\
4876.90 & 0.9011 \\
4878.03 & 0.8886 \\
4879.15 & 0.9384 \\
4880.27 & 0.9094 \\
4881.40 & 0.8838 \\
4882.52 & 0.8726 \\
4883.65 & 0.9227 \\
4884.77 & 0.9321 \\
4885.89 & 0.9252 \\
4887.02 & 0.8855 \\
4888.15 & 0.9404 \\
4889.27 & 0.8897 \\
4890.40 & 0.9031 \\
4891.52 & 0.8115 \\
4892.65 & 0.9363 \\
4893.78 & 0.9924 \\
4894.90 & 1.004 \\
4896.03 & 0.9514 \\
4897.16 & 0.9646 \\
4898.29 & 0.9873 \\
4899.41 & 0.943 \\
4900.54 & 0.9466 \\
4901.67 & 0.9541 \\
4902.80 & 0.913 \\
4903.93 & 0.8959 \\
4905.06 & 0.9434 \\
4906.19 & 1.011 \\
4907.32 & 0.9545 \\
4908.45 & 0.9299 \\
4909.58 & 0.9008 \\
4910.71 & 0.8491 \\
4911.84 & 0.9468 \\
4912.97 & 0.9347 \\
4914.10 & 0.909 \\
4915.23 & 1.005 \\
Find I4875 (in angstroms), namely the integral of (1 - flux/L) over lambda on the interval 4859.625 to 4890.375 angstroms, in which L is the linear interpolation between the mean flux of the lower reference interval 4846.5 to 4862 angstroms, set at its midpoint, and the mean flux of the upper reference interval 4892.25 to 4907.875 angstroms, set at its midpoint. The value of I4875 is 1.2 angstroms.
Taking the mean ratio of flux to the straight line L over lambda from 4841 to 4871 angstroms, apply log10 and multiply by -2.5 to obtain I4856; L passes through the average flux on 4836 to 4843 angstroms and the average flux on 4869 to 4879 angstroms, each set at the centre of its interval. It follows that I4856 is 0.05 mag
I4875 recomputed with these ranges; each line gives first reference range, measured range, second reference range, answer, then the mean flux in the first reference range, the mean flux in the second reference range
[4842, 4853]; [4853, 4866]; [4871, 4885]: 1.90 angstroms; 0.955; 0.892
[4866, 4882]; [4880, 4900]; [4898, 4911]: -0.16 angstroms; 0.898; 0.937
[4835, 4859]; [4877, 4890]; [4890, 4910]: 0.43 angstroms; 0.931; 0.942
